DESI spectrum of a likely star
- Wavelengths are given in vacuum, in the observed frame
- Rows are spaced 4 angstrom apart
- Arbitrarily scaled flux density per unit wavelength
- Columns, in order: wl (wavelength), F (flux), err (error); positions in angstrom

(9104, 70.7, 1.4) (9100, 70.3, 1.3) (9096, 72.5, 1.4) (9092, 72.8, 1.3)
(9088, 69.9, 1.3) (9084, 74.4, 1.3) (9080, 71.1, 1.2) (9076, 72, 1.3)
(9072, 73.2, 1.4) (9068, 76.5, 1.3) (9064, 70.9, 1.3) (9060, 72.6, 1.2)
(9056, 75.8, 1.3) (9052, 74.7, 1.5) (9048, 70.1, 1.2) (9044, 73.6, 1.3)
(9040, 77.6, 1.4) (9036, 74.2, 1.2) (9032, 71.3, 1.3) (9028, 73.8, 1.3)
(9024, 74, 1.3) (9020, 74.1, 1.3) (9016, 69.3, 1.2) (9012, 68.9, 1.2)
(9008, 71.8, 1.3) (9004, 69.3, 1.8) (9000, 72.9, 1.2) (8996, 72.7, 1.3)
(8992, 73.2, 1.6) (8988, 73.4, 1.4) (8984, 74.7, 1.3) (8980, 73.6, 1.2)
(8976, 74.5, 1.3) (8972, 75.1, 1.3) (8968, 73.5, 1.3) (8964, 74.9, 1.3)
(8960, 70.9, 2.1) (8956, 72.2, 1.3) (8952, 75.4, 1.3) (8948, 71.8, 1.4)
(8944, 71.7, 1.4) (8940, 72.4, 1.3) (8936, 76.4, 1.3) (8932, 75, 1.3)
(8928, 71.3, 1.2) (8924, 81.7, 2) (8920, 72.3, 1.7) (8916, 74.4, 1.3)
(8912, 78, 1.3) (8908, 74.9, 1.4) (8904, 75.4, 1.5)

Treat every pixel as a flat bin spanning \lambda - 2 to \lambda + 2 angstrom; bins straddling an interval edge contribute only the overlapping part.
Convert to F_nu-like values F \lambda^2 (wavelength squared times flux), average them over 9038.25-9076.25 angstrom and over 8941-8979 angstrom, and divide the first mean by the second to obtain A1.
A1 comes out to 1.03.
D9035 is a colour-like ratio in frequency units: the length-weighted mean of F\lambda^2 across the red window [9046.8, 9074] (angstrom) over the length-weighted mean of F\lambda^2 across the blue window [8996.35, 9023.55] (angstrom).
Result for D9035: 1.04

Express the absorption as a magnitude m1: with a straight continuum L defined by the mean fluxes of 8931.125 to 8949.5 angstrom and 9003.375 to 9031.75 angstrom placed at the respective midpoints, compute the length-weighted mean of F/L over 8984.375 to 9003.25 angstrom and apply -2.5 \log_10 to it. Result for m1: -0.01 mag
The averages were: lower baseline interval 73.4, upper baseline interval 71.7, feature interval 72.9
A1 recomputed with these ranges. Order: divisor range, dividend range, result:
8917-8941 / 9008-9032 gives 0.98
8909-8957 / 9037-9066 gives 1.02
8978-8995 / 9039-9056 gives 1.02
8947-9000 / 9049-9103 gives 1.01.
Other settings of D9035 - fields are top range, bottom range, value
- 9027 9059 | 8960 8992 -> 1.01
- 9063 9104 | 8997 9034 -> 1.02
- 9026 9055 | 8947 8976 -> 1.02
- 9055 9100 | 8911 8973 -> 1.01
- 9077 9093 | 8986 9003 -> 1.01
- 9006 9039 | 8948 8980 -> 1.00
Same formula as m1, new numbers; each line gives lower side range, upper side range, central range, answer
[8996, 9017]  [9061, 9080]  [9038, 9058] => -0.03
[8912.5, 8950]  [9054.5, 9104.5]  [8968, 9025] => 0.01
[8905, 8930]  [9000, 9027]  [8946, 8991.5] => 0.00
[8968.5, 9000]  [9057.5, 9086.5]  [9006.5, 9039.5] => 0.01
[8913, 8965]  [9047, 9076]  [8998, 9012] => 0.04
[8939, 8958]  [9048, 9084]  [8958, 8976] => -0.01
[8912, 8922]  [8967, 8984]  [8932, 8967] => 0.01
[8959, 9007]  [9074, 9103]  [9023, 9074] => -0.02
